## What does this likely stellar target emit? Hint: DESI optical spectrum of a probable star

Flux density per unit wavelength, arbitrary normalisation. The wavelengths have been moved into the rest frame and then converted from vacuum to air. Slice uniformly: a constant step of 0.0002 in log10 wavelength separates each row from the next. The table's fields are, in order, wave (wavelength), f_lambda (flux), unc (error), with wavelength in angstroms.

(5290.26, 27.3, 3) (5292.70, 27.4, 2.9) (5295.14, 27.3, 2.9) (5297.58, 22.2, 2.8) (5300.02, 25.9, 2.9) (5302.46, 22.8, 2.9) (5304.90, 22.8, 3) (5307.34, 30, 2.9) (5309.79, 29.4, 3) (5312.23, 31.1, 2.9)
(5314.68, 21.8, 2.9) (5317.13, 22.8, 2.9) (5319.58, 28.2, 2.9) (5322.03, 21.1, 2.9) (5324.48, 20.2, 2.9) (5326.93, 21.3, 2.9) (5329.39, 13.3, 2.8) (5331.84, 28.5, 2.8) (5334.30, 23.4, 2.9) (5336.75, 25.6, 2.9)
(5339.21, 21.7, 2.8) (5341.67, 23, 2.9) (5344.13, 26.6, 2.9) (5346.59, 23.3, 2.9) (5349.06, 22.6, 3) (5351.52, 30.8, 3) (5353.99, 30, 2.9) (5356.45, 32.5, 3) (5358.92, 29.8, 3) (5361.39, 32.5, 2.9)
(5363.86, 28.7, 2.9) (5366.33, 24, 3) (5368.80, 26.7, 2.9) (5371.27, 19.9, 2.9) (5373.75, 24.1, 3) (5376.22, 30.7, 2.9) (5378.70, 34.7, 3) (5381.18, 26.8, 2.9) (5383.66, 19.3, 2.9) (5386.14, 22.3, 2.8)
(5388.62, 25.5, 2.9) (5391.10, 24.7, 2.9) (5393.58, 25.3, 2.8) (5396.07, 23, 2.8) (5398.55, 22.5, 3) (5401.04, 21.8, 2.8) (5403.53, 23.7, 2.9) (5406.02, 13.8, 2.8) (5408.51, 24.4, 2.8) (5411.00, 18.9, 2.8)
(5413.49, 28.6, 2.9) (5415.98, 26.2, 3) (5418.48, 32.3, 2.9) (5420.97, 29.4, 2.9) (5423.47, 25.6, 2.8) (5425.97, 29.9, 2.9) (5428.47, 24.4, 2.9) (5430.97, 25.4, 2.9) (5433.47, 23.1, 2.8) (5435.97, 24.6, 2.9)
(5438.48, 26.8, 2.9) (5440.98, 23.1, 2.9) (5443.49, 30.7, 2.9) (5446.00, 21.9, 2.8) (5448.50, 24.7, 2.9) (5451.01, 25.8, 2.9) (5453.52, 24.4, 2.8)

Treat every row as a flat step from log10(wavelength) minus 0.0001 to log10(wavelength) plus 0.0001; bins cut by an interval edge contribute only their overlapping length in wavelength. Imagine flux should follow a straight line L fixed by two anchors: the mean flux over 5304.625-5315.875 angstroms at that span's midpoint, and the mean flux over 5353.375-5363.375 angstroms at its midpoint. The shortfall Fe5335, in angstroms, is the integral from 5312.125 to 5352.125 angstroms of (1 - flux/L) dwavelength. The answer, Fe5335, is 7.62 angstroms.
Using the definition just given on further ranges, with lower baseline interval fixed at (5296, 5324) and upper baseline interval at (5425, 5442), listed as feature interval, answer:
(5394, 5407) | 2.0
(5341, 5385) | -3.2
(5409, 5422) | -0.8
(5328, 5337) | 1.0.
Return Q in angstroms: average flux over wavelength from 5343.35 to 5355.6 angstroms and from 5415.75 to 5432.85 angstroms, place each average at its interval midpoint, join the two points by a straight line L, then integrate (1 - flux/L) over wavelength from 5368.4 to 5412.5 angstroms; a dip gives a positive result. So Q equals 5.6 angstroms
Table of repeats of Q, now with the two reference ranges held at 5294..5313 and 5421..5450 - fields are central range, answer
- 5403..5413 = 2.0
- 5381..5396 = 1.3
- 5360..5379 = -1.0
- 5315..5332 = 2.9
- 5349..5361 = -1.8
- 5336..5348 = 1.0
